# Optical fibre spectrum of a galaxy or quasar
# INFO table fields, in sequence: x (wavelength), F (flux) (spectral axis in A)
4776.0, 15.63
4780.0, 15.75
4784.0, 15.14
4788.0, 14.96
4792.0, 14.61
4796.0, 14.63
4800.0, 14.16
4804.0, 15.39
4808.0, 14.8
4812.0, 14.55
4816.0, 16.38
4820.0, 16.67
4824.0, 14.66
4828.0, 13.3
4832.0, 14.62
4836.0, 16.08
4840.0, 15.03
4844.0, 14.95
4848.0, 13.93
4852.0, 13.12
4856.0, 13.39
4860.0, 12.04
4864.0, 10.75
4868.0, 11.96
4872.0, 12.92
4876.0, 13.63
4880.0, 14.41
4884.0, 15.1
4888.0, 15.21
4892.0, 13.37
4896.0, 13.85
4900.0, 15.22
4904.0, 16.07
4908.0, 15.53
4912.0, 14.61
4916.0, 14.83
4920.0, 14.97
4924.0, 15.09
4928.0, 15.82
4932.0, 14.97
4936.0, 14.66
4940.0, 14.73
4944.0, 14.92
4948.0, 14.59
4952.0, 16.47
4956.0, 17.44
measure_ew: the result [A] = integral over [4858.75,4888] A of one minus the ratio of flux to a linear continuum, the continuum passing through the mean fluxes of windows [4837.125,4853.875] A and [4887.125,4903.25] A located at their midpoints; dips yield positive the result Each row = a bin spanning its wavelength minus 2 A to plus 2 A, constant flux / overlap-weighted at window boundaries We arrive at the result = 2.60 A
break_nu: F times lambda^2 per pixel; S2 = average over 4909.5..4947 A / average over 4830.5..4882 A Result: 1.13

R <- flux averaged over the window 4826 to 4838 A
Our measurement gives 14.7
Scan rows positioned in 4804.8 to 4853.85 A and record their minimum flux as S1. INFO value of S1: 13.12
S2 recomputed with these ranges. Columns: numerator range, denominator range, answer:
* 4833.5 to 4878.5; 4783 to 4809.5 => 0.93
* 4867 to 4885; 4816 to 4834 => 0.93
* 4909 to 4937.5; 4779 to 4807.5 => 1.06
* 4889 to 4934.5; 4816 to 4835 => 1.03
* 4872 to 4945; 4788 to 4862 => 1.05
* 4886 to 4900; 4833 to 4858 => 1.01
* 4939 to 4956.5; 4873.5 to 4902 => 1.11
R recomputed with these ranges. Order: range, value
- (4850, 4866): 12.3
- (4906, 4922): 15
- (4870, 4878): 13.3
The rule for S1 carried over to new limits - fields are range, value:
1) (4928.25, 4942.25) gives 14.66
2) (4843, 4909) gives 10.75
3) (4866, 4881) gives 11.96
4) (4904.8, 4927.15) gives 14.61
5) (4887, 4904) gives 13.37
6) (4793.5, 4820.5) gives 14.16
